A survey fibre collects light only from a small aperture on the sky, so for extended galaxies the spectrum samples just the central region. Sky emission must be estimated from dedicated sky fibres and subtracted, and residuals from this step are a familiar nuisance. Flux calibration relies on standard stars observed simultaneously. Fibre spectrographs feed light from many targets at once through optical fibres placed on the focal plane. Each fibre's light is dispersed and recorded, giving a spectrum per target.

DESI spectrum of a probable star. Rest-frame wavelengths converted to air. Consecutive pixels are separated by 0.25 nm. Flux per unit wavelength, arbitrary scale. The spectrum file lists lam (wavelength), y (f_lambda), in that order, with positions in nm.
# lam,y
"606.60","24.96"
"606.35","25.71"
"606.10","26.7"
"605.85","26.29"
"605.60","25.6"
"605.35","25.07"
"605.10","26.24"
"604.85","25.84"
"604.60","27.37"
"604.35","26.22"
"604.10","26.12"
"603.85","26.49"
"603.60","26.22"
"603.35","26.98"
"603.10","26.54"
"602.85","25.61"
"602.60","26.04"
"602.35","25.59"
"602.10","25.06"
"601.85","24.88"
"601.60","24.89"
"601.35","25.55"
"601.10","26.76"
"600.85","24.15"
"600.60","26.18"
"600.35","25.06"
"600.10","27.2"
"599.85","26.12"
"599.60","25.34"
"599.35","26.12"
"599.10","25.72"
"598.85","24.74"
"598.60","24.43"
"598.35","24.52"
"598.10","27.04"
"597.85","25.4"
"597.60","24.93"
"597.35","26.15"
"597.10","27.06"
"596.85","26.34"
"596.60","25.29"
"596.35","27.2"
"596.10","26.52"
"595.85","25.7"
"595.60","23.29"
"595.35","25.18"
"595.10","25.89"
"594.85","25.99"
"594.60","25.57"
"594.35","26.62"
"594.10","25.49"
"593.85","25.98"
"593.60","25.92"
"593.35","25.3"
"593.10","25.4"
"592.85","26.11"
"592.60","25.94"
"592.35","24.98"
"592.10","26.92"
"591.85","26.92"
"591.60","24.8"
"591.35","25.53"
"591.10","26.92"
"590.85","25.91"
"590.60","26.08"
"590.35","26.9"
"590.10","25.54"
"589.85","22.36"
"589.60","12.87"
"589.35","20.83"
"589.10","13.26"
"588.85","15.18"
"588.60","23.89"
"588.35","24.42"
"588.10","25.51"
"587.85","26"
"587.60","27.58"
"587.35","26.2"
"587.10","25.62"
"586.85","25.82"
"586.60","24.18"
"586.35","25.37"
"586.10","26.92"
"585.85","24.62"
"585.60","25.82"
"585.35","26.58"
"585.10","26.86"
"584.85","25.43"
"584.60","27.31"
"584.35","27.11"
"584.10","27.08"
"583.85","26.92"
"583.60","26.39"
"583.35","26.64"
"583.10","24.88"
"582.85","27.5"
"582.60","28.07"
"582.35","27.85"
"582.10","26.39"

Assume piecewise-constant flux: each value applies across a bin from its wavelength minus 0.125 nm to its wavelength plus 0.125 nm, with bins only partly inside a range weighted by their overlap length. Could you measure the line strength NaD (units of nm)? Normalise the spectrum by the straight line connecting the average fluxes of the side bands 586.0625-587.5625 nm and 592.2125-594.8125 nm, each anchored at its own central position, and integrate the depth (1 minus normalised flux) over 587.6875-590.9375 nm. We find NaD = 0.44 nm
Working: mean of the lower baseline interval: 25.7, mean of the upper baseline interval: 25.7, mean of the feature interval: 22.2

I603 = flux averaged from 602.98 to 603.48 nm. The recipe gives 26.8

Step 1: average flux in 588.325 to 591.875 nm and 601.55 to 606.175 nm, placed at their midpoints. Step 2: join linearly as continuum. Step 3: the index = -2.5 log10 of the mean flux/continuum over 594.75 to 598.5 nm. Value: -0.07 mag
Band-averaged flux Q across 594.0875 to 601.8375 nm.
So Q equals 25.7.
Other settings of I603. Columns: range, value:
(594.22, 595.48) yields 25.8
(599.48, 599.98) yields 25.7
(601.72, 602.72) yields 25.4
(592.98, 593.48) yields 25.4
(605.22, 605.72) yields 25.3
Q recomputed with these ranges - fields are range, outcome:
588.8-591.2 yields 21.7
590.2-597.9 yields 25.9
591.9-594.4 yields 25.9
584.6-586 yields 26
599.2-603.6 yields 25.8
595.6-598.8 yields 25.8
